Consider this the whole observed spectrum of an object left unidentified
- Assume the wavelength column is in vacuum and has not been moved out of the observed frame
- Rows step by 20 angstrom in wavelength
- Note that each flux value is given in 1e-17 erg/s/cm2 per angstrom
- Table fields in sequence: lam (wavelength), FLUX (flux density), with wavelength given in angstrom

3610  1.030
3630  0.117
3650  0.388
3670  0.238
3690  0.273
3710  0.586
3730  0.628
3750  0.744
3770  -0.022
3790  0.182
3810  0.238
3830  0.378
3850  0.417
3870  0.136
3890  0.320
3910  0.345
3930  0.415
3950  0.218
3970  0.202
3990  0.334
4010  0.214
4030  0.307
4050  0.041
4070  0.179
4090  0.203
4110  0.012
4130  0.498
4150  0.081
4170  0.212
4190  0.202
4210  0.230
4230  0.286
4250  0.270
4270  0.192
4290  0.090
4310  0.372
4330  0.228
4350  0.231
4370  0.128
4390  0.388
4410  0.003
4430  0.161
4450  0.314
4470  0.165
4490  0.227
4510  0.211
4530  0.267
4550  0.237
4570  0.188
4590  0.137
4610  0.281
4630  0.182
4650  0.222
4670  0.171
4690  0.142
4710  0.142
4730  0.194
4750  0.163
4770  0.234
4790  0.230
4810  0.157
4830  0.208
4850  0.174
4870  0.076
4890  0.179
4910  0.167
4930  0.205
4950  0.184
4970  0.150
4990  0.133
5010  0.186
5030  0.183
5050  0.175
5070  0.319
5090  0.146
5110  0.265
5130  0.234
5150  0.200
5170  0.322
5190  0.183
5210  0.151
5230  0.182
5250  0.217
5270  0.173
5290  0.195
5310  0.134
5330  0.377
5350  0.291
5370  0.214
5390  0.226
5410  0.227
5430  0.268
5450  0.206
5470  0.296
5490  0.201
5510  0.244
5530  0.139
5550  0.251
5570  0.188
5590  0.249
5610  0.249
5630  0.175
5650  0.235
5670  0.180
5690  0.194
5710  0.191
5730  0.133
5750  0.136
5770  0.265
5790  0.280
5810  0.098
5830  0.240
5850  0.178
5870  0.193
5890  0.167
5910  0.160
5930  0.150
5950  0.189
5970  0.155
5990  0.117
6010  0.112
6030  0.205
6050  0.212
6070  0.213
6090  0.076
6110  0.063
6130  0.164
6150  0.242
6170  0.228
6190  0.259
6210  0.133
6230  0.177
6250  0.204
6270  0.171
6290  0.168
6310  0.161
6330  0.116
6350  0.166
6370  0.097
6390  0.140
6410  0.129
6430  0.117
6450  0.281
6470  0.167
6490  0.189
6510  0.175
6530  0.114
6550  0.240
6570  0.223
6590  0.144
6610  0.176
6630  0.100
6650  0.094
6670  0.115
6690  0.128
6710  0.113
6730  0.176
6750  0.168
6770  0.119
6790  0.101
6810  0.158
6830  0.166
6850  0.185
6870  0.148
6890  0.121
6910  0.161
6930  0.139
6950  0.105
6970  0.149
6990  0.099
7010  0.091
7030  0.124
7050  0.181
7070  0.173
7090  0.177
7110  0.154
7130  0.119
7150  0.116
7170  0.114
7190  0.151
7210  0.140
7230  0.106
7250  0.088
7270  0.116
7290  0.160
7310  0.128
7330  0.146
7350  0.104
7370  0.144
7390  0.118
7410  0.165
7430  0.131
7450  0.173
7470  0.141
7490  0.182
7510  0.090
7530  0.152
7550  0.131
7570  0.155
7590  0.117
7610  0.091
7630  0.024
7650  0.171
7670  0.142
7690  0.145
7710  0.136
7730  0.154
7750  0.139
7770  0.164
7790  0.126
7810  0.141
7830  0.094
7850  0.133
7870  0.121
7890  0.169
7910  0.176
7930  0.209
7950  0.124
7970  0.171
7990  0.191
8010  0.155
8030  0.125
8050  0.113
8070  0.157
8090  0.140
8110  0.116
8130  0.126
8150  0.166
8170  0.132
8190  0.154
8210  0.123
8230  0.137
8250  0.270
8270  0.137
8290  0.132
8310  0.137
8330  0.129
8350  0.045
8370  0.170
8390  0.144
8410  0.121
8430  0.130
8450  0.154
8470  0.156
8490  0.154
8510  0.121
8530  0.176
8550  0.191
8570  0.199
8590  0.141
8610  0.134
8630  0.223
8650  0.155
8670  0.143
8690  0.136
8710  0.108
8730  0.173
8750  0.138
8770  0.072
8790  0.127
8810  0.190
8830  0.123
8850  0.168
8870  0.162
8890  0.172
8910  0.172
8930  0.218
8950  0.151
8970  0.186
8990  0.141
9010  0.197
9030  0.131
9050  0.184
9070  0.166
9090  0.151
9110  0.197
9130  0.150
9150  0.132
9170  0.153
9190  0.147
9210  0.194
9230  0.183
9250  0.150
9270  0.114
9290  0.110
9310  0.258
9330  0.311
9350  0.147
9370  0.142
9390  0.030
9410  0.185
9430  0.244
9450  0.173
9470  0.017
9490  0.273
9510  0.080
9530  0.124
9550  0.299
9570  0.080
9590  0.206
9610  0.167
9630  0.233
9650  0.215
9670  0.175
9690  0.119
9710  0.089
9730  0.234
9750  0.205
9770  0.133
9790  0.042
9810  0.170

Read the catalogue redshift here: 1.21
